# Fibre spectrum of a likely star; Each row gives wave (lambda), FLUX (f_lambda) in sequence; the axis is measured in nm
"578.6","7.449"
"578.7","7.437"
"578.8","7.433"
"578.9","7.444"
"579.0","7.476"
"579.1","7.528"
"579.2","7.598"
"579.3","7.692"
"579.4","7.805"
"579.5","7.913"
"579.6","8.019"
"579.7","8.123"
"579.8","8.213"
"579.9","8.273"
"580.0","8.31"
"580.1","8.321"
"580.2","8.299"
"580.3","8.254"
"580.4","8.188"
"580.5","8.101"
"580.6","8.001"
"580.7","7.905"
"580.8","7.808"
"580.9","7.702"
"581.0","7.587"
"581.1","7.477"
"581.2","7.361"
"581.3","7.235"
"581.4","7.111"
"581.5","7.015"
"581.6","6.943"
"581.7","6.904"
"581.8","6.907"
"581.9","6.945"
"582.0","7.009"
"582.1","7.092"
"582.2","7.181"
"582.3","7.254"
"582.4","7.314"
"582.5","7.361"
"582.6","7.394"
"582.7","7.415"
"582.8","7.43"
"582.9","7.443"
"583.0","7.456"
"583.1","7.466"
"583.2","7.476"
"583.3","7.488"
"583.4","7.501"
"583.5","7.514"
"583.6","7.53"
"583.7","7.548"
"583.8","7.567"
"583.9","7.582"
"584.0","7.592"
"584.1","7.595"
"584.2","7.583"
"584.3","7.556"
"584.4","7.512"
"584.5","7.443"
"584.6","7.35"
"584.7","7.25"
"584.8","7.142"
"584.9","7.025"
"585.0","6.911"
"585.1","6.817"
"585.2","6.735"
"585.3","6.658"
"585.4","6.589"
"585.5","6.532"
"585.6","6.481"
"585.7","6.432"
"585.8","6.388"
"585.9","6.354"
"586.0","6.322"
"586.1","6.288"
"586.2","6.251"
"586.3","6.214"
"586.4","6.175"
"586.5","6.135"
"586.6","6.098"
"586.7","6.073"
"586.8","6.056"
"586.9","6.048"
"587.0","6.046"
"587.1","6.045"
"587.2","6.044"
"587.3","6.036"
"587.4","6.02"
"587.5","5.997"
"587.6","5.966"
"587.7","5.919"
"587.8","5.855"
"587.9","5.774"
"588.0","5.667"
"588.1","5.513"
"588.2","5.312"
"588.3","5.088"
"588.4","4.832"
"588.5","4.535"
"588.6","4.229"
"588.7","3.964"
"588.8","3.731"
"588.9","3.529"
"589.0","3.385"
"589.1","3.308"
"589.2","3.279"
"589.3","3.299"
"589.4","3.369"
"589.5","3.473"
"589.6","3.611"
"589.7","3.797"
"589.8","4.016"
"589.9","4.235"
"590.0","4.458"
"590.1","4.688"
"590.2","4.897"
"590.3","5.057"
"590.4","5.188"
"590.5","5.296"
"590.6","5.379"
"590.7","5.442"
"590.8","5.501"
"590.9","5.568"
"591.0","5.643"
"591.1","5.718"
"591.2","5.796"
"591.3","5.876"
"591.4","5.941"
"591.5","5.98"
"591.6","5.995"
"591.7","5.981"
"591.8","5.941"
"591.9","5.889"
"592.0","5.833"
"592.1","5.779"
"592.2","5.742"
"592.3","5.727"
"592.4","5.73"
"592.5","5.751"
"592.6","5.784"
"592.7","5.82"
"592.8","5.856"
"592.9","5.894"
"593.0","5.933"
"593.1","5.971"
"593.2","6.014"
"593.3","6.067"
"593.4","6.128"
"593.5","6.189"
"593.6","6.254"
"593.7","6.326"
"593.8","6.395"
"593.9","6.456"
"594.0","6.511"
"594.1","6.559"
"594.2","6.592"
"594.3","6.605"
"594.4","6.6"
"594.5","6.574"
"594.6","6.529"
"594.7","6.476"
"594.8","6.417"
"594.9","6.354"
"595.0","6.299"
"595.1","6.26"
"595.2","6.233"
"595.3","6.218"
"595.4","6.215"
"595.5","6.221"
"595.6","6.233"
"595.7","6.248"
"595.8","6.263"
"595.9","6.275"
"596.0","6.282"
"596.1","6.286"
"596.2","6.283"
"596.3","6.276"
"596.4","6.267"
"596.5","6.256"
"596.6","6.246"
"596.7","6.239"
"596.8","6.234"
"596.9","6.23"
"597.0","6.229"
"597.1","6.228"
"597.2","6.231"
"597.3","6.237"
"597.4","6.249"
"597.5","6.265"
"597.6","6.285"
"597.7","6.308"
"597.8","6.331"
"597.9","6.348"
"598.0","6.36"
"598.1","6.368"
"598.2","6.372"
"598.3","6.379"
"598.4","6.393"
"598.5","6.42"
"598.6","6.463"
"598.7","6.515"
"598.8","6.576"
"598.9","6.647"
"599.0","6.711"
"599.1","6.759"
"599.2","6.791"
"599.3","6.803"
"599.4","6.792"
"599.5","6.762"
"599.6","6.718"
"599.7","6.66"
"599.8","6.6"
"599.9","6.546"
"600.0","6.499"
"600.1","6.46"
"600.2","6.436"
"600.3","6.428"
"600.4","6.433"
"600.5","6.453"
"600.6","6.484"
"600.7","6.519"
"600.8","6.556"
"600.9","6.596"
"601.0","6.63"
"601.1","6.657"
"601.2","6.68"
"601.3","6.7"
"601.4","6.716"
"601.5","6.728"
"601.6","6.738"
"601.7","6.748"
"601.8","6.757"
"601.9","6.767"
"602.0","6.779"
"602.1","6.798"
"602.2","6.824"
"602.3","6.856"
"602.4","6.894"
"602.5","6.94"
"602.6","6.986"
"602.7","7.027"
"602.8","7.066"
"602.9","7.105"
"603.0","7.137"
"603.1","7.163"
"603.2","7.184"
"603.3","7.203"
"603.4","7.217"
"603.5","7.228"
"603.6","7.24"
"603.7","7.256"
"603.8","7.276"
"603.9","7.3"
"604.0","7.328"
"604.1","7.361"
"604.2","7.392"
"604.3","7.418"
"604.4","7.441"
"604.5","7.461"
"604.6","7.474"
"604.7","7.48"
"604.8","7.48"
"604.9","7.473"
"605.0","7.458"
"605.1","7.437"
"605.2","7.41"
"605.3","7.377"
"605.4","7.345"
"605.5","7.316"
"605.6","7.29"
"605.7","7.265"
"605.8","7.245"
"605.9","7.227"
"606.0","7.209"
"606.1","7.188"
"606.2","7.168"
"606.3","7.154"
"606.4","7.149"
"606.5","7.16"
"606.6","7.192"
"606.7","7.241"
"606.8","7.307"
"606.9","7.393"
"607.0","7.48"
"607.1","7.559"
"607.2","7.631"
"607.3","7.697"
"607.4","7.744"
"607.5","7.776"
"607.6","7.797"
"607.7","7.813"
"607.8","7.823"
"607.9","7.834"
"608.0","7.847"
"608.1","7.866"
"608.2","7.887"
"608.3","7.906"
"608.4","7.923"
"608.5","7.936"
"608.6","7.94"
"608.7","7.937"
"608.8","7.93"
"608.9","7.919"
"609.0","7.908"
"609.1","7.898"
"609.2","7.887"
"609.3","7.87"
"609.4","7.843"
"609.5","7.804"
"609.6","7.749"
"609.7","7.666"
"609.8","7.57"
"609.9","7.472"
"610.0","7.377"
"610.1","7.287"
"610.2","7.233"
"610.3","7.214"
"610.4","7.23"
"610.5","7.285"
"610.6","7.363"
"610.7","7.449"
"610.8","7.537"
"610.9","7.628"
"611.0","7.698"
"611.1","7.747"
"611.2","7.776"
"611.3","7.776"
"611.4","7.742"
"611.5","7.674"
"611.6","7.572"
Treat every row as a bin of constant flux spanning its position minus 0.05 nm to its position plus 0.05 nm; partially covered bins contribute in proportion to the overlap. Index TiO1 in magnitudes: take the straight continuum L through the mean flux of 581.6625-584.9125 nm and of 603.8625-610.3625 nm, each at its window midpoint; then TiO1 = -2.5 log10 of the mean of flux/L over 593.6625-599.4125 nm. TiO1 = 0.17 mag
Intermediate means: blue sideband 7.36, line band 6.39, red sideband 7.54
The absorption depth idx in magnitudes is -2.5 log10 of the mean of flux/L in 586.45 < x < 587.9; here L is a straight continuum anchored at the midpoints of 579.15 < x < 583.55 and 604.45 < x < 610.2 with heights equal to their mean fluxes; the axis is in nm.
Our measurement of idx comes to 0.25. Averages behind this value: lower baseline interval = 7.59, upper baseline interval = 7.57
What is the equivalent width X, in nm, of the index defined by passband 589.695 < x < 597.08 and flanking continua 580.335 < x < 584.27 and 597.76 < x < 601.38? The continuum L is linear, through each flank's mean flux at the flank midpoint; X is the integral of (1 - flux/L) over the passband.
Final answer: 0.99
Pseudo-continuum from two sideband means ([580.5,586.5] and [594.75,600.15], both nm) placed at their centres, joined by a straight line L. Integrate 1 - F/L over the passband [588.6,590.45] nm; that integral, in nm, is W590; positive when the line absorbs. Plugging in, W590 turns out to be 0.774 nm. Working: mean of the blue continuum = 7.15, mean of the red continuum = 6.39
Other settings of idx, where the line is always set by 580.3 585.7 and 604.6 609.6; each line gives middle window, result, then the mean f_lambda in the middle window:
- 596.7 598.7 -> 0.184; 6.32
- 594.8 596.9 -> 0.190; 6.26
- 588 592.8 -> 0.432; 4.97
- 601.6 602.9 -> 0.099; 6.87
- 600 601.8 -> 0.143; 6.59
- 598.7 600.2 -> 0.130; 6.65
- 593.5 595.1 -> 0.156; 6.45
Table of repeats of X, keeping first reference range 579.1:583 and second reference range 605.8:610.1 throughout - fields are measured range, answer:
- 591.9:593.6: 0.38 nm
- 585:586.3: 0.19 nm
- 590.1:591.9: 0.48 nm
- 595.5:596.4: 0.16 nm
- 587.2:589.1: 0.64 nm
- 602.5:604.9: 0.11 nm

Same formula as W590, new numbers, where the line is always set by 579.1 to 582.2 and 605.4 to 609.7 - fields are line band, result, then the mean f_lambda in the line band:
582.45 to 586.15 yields 0.241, 7.15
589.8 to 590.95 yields 0.395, 5.02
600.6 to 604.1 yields 0.317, 6.93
